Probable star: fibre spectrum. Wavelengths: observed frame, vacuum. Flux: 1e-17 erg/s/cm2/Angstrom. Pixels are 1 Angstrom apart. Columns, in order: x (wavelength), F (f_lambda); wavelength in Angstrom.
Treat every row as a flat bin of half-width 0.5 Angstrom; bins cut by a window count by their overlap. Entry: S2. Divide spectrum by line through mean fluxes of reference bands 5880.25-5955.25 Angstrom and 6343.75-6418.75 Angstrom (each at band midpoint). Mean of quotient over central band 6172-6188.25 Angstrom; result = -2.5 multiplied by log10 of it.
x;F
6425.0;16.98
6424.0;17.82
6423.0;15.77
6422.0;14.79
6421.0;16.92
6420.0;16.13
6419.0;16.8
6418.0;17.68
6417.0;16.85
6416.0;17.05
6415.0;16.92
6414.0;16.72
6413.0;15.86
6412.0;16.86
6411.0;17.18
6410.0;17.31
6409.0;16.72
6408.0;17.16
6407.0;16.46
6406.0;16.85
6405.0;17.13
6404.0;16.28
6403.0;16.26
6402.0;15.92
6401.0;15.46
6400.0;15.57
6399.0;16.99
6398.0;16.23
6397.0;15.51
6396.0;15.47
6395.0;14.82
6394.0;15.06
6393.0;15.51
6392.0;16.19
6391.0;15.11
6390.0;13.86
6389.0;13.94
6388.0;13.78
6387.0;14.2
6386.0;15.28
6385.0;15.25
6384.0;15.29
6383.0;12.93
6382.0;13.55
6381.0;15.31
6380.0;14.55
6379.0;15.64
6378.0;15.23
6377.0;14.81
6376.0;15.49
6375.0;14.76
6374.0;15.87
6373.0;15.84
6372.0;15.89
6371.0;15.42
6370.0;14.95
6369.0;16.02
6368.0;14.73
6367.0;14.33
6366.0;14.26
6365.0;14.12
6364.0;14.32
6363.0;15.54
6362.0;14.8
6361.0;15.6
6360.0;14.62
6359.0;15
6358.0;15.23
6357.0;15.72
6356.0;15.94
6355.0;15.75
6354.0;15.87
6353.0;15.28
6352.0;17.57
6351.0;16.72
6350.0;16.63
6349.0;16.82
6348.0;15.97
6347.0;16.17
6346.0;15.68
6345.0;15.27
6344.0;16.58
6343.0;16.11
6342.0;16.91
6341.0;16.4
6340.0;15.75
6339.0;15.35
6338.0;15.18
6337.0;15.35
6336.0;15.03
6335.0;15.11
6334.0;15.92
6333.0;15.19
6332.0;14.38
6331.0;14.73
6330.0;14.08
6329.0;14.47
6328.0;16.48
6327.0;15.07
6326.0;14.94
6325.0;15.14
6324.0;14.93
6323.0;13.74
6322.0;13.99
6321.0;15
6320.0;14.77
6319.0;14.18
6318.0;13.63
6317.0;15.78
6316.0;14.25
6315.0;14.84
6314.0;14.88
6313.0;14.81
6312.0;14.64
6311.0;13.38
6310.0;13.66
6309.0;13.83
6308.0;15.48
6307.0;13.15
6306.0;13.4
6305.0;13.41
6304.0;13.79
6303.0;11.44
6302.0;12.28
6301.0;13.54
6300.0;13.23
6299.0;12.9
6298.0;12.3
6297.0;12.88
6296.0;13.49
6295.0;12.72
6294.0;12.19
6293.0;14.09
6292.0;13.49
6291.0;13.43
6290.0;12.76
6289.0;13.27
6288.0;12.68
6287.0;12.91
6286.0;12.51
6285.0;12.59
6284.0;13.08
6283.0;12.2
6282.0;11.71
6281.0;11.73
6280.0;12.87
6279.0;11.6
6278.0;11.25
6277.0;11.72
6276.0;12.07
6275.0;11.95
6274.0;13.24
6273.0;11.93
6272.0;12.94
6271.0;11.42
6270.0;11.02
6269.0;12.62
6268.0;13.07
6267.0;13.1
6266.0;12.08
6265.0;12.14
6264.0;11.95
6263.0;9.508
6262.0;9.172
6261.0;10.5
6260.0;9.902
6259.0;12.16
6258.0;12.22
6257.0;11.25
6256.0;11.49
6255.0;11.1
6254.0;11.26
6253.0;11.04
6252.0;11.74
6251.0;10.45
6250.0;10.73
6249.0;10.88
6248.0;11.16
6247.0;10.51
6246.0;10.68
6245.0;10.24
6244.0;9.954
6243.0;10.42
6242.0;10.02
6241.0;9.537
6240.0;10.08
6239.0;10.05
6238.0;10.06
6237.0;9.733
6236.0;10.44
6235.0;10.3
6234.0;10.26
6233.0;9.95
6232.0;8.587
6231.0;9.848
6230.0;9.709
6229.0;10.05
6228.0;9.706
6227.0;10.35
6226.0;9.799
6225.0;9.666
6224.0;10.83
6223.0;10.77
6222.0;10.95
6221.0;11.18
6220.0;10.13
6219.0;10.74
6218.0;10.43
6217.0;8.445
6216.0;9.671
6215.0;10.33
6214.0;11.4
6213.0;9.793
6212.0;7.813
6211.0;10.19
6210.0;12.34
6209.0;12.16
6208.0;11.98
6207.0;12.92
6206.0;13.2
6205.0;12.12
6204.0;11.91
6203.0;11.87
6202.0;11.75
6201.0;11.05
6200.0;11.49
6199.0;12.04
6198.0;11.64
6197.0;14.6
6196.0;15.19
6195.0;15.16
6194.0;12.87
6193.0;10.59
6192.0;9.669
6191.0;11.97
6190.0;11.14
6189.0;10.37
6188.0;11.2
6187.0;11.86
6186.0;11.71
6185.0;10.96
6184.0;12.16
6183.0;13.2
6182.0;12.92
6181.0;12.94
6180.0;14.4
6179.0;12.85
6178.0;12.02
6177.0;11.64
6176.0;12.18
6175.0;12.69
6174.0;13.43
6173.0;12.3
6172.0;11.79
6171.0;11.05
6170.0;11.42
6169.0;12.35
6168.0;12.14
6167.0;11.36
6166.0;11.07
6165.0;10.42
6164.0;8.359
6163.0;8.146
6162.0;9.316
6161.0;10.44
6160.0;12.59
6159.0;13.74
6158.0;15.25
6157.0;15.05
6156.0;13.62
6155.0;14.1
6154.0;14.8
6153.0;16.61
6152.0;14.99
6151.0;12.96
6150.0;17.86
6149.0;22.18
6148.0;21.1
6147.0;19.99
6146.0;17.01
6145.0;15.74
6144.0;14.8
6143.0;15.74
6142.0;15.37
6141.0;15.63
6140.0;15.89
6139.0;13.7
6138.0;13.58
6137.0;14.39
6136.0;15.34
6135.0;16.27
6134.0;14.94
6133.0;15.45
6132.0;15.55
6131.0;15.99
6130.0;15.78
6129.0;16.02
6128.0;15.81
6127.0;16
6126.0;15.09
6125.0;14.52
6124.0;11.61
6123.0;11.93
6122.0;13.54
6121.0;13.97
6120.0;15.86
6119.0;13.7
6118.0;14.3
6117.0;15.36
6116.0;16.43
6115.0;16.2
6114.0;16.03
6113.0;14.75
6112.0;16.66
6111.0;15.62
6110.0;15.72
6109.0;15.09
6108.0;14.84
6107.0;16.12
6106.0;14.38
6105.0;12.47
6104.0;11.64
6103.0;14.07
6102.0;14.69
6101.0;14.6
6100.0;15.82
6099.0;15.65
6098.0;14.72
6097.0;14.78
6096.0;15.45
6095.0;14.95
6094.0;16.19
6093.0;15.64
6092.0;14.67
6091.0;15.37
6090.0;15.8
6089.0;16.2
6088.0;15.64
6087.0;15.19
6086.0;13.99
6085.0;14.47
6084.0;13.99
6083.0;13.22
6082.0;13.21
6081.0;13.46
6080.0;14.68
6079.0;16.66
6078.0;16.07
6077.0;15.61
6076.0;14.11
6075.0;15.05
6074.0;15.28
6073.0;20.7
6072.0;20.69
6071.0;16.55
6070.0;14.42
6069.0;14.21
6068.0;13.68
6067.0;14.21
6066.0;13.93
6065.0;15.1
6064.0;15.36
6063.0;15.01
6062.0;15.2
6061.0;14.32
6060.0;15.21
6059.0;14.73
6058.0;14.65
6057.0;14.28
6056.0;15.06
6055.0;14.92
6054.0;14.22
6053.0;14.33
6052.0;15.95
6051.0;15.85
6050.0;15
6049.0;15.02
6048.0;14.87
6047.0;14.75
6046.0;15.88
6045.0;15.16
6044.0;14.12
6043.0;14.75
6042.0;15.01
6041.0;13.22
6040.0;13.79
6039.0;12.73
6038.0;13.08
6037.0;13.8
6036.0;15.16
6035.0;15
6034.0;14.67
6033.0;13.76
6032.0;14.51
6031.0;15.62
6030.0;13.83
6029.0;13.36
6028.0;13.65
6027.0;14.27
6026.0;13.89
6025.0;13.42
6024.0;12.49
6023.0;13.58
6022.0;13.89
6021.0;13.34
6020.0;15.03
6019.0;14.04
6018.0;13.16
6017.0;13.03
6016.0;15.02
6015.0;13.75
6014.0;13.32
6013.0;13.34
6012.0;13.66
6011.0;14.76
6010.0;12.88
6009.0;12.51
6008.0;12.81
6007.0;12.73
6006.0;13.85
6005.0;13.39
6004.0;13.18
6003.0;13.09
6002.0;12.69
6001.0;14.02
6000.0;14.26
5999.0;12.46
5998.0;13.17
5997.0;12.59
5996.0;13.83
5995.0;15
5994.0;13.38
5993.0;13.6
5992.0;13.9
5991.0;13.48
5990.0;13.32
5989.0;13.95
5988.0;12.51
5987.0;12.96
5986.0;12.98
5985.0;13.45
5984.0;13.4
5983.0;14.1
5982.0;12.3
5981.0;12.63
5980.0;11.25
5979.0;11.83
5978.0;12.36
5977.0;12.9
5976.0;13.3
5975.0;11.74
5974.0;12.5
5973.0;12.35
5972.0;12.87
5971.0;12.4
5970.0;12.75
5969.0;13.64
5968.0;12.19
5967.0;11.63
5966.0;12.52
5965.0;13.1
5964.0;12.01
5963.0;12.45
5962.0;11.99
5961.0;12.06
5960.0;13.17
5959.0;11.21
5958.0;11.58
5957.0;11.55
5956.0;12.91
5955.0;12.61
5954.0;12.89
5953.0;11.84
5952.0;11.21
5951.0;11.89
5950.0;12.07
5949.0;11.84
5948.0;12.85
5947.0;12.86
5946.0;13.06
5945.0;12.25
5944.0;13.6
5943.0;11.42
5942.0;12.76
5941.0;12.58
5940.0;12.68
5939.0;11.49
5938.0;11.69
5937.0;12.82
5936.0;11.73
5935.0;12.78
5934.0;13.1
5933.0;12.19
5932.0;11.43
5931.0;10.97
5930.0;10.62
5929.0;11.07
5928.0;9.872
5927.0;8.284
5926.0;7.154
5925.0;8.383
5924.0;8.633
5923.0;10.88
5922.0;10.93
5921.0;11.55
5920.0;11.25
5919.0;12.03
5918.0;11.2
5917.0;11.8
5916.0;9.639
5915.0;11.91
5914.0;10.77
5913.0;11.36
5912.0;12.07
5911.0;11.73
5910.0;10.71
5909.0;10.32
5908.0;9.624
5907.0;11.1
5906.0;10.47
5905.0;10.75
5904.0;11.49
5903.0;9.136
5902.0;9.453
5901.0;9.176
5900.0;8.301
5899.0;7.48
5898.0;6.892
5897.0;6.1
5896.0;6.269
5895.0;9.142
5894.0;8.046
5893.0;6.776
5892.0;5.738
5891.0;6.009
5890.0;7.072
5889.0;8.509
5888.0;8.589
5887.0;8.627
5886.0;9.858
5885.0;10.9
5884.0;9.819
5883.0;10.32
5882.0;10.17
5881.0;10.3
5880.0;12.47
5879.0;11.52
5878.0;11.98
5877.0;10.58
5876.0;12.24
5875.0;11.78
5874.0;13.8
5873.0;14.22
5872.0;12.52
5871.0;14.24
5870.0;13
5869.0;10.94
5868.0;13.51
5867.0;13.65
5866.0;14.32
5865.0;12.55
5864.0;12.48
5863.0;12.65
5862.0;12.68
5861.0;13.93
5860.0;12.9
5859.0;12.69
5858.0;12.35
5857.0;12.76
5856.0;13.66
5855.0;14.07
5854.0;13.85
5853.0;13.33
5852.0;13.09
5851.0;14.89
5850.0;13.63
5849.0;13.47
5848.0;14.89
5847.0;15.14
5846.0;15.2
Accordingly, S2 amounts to 0.08 mag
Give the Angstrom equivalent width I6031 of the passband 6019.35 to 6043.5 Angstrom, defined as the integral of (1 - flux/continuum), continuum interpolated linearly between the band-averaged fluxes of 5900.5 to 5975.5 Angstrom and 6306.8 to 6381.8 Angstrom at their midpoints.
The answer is -3.1 Angstrom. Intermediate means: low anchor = 11.6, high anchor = 15.2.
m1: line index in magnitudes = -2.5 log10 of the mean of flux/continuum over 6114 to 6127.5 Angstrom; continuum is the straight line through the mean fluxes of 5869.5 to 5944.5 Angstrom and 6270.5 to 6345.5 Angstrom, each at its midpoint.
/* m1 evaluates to -0.18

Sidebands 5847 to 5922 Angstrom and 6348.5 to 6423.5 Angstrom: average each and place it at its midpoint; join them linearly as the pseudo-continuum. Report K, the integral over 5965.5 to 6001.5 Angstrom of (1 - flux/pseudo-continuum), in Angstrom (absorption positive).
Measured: -2.8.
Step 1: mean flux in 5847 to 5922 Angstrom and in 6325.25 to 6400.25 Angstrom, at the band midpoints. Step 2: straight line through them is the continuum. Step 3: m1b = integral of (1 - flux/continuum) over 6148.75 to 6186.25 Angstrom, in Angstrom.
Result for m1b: 2.3 Angstrom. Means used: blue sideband 11.1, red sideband 15.3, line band 12.8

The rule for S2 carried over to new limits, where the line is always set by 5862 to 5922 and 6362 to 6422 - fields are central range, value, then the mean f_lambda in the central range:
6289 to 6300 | 0.124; 13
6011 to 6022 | -0.171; 13.8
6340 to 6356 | -0.073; 16.2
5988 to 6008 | -0.157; 13.4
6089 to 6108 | -0.177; 14.9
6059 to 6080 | -0.249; 15.5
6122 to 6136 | -0.156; 15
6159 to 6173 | 0.212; 11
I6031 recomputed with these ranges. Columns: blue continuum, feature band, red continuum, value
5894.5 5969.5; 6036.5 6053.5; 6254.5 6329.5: -4.1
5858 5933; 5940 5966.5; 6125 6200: -2.6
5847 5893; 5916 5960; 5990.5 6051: 4.2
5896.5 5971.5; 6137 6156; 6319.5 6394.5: -4.1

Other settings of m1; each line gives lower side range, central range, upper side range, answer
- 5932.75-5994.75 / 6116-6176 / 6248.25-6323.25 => -0.13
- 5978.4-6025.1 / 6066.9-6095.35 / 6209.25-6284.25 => -0.22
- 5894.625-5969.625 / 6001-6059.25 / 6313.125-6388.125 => -0.16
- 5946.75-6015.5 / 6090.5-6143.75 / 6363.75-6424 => -0.09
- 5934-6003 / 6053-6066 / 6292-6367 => -0.12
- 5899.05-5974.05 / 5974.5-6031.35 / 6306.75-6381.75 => -0.11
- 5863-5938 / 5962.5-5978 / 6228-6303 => -0.17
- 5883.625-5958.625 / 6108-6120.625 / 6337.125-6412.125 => -0.21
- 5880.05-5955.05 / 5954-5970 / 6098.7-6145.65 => -0.08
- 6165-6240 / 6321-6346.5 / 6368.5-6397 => -0.09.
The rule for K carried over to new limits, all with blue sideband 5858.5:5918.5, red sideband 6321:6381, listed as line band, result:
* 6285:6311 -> 3.0 Angstrom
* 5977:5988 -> -1.1 Angstrom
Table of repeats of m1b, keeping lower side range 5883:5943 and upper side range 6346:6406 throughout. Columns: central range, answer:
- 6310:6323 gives 0.2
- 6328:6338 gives -0.1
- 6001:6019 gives -3.6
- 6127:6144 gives -3.7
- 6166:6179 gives 1.0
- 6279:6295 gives 1.8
